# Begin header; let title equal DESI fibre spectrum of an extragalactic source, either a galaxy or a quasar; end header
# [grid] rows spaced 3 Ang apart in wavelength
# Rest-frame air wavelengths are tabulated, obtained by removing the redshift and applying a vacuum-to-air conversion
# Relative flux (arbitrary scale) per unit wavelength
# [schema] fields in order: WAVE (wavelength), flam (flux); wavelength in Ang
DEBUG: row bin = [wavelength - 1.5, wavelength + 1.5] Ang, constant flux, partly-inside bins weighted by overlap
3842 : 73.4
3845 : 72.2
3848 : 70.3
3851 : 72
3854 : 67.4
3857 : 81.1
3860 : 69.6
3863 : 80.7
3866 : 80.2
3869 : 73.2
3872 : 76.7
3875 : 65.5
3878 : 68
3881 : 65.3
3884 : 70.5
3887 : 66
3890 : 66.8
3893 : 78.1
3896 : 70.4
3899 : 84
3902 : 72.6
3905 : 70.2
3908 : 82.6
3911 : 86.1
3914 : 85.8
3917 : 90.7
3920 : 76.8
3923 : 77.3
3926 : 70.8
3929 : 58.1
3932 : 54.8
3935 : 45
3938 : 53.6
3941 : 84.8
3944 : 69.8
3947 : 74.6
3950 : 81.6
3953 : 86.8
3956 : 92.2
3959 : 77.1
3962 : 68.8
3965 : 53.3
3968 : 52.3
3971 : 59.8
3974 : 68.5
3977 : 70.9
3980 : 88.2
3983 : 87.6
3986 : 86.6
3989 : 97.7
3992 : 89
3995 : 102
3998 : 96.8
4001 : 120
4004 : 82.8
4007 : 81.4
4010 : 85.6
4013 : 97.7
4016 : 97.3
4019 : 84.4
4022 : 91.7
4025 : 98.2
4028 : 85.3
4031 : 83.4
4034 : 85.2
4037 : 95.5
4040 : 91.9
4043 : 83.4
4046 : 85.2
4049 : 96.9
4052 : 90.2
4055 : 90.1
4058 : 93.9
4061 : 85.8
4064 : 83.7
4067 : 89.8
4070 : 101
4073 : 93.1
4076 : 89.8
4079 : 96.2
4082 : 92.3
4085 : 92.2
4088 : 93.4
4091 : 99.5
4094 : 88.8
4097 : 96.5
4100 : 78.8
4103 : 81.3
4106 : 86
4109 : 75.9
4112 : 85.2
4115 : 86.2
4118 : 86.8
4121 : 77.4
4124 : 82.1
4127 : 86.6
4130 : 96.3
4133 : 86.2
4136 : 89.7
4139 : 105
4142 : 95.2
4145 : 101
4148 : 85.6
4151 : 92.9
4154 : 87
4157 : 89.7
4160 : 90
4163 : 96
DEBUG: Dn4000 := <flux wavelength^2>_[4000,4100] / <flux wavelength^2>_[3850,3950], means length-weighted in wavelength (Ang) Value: 1.36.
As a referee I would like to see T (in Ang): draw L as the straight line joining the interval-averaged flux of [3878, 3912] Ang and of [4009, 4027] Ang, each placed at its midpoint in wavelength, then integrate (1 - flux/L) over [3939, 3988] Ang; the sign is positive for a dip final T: 5.1 Ang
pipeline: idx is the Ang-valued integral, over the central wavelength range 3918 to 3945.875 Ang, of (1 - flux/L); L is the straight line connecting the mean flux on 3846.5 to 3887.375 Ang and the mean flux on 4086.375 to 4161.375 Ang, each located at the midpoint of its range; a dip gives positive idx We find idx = 3.7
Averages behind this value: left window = 72.1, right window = 88.9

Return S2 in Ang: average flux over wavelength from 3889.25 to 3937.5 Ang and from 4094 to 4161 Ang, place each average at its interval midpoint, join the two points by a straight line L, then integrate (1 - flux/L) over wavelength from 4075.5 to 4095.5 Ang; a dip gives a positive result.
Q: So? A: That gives -1.91 Ang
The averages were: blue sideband 72.8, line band 93.3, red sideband 88.2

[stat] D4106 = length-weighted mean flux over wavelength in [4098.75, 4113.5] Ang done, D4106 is 81.5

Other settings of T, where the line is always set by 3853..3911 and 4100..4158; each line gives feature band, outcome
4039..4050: -0.8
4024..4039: -1.3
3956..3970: 2.2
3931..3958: 1.9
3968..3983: 1.4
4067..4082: -1.7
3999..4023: -3.5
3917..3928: -0.1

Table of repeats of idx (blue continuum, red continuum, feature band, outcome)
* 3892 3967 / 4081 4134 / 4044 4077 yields -2.8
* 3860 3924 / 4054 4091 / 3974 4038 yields -3.2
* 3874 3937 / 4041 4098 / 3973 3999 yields -2.0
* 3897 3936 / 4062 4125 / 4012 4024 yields -1.6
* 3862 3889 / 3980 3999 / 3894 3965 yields 6.3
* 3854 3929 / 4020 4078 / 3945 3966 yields 1.1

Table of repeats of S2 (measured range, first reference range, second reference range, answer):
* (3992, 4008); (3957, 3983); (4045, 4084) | -4.27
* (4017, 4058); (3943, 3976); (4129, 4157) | -4.62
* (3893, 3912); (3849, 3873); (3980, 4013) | 0.72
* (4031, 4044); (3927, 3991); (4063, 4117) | -0.96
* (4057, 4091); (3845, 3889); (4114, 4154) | -2.49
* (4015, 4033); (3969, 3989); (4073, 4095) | -1.12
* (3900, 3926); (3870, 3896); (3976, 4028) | -1.57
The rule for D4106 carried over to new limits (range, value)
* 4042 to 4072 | 90.2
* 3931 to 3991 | 73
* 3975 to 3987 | 82.6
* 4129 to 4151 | 94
